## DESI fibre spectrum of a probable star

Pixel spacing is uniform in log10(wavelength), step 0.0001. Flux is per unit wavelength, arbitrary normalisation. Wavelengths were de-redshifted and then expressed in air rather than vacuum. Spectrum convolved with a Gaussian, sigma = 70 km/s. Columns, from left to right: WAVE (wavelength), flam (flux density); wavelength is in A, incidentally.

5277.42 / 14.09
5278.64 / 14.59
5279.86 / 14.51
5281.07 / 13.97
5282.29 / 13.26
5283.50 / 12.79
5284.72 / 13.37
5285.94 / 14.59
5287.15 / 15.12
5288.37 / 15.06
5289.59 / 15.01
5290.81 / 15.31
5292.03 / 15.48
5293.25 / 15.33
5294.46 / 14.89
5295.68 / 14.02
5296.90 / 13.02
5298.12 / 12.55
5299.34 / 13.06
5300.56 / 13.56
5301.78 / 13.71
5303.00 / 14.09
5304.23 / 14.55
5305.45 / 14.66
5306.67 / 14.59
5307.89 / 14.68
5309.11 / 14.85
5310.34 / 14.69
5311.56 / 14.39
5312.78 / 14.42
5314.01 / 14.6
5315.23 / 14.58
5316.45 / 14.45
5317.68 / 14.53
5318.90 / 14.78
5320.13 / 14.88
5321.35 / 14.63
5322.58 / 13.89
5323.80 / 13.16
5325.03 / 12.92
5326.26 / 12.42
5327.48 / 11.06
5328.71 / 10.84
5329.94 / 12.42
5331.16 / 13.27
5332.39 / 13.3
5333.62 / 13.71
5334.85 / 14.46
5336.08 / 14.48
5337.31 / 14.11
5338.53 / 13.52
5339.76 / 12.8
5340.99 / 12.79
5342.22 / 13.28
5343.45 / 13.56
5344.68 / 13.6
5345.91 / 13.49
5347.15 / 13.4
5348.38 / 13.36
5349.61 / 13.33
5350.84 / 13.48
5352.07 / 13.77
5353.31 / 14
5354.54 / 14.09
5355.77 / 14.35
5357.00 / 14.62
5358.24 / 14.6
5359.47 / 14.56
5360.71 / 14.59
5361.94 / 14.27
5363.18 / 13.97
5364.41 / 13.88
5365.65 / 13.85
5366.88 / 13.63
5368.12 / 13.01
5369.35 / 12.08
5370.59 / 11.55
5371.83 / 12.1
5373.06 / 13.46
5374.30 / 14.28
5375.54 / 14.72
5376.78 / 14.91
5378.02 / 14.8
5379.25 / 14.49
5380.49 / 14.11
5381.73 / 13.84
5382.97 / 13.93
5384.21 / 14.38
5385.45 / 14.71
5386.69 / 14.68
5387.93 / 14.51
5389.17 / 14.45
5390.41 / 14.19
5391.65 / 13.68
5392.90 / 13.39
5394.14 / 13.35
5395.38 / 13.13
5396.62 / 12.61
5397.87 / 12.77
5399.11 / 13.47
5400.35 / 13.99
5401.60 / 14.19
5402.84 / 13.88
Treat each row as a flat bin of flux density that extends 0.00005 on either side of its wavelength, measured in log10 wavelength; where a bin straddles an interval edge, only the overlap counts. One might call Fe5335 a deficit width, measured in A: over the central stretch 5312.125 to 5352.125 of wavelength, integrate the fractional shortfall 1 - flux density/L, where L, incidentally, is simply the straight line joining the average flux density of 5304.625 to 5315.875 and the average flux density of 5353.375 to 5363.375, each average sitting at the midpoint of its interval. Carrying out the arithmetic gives 2.64 A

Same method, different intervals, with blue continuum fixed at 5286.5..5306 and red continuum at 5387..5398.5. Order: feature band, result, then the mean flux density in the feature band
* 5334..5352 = 0.54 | 13.6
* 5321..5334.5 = 1.17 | 12.9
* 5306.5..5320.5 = -0.41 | 14.6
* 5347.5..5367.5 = -0.22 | 14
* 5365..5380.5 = 0.17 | 13.6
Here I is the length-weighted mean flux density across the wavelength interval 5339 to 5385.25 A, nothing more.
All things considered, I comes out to 13.8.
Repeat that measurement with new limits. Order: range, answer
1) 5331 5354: 13.6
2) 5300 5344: 13.8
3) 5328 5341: 13.3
